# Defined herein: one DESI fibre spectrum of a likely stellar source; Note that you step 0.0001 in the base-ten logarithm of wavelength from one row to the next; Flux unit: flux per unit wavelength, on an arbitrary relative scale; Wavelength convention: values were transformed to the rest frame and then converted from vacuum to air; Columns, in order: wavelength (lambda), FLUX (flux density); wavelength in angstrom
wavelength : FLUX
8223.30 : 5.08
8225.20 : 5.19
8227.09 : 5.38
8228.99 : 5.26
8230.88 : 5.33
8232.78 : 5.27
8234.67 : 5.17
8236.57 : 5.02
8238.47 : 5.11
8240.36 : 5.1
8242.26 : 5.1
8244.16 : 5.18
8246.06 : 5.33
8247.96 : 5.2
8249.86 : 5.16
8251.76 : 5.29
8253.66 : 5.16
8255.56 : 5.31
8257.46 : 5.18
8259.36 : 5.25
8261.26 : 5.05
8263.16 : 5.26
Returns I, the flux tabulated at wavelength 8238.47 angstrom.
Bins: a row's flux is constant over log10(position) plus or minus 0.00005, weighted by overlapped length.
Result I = 5.11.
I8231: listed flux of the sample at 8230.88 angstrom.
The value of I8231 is 5.33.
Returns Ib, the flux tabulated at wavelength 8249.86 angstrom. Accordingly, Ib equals 5.16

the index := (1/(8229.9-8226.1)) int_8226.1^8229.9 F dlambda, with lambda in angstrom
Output 5.32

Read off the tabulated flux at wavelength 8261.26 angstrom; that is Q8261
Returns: 5.05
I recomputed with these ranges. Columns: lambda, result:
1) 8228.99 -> 5.26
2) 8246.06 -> 5.33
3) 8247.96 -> 5.2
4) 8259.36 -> 5.25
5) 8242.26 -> 5.1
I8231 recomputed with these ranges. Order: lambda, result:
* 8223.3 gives 5.08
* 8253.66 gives 5.16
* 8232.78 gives 5.27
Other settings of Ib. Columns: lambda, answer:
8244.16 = 5.18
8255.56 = 5.31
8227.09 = 5.38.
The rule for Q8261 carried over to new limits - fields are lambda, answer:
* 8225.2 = 5.19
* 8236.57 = 5.02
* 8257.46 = 5.18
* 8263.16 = 5.26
